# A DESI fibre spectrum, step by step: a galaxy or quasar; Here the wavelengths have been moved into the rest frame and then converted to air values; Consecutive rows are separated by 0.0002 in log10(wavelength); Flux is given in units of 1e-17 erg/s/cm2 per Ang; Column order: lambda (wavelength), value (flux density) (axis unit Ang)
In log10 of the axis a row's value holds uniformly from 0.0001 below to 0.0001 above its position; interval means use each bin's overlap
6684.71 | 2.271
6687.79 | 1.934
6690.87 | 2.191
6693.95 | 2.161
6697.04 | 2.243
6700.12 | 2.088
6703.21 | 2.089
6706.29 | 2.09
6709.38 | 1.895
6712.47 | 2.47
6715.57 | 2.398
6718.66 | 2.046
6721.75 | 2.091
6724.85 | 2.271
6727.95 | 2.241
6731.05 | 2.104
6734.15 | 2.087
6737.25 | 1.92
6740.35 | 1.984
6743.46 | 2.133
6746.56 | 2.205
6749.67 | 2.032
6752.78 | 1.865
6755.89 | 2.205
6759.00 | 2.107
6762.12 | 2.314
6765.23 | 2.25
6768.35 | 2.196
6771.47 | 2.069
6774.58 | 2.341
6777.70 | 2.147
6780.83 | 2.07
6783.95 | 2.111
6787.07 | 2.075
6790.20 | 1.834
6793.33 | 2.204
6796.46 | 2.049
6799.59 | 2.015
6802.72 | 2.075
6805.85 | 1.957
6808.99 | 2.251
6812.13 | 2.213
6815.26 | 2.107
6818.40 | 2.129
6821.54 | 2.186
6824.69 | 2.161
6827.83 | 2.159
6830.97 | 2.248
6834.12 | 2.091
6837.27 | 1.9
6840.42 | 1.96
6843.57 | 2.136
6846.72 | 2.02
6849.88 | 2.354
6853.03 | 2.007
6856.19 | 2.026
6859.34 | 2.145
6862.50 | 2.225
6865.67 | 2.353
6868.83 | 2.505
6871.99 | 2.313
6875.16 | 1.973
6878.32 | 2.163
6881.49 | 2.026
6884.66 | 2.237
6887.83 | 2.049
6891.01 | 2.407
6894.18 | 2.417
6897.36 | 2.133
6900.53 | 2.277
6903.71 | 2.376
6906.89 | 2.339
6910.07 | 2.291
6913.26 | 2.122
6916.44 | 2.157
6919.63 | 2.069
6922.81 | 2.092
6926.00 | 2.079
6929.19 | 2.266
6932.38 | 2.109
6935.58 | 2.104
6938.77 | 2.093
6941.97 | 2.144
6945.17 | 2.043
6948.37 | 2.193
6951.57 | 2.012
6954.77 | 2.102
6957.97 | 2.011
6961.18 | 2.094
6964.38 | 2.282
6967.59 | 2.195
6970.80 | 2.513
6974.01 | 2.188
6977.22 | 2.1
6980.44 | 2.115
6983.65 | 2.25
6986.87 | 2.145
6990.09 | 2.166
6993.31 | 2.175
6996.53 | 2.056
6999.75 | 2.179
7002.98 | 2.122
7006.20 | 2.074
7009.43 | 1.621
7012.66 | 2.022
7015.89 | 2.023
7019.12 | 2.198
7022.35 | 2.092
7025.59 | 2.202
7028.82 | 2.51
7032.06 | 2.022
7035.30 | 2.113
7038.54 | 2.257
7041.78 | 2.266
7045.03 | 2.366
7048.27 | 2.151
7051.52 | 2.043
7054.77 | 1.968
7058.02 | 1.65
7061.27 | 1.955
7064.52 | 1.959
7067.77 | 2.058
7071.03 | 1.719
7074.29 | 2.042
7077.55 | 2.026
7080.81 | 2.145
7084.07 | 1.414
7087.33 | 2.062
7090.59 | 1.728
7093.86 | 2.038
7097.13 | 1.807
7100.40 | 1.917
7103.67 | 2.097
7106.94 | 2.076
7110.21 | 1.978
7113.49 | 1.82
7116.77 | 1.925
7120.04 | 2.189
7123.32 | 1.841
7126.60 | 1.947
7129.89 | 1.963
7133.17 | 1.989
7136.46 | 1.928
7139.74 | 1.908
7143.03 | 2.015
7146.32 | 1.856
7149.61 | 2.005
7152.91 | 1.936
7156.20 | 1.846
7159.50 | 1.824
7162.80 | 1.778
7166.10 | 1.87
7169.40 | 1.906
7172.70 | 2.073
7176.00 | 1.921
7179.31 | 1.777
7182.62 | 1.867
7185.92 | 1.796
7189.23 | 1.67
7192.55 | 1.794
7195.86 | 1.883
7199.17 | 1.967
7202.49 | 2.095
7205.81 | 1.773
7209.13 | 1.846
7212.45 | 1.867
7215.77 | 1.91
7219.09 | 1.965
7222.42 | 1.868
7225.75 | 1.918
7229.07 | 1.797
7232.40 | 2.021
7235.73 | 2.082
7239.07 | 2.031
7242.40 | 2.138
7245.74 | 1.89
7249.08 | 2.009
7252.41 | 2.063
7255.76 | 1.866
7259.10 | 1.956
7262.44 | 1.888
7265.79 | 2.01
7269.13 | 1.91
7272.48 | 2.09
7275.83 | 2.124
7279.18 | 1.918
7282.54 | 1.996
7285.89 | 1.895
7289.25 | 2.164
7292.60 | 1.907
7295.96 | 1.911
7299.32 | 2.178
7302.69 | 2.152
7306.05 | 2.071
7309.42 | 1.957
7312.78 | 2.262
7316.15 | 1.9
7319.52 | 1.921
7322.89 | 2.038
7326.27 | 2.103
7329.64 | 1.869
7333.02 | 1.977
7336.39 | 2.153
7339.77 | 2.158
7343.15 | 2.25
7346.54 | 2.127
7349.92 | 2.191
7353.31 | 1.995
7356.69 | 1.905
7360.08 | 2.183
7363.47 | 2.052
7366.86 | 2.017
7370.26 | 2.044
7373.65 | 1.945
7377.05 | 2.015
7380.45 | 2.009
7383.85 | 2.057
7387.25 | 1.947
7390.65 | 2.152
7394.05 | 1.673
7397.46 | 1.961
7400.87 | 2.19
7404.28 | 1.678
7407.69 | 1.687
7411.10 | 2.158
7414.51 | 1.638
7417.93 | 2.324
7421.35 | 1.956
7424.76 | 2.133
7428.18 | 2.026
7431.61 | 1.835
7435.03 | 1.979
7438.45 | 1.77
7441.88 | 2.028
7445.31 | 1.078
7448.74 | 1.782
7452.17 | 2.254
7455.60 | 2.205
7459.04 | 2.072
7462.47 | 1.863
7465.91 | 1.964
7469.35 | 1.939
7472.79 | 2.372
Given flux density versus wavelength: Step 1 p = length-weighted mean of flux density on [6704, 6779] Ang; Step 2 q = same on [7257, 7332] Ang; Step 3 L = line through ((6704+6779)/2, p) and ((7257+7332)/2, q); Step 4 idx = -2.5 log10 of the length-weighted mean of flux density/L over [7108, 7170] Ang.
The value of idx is 0.07 mag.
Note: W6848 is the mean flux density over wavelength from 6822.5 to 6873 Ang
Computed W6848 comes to 2.16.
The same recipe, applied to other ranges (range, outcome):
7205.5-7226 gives 1.88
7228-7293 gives 1.99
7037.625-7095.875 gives 1.99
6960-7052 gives 2.16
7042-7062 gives 2.04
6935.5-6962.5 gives 2.09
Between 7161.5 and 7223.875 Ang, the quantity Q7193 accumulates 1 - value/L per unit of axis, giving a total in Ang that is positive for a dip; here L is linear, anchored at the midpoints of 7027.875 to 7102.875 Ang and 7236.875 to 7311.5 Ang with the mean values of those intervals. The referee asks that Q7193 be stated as 4.07 Ang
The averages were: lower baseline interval 2.01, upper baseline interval 2.01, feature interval 1.88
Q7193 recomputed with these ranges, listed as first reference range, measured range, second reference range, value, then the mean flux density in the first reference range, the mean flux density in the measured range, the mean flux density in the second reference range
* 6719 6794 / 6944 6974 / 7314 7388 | -1.0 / 2.12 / 2.16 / 2.04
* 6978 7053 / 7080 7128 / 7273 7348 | 4.1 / 2.14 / 1.93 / 2.05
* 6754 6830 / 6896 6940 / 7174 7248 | -2.4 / 2.13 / 2.18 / 1.91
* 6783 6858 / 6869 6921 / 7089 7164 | -4.1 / 2.09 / 2.22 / 1.93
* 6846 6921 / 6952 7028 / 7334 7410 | 1.4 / 2.21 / 2.13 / 2.02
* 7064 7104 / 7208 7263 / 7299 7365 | 1.7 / 1.92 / 1.95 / 2.07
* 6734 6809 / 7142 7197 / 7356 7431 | 4.3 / 2.1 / 1.87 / 1.99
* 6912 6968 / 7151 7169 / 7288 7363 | 2.0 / 2.12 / 1.86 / 2.06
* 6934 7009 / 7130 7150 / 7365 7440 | 1.2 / 2.14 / 1.95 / 1.96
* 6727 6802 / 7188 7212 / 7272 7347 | 2.3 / 2.11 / 1.86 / 2.05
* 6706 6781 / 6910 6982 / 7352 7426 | -1.7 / 2.14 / 2.14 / 1.99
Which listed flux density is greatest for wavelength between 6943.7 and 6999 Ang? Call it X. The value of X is 2.513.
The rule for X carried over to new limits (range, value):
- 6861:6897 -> 2.505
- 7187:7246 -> 2.138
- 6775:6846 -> 2.251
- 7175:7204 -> 2.095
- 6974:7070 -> 2.51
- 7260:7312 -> 2.178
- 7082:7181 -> 2.189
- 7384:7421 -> 2.324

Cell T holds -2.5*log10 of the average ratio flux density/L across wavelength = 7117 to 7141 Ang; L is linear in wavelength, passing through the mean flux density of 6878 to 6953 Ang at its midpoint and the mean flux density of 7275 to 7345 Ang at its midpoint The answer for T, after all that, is 0.07 mag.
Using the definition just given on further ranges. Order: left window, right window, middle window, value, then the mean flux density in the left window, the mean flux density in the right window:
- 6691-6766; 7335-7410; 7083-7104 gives 0.113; 2.14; 2.02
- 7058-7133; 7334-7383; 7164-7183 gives 0.042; 1.94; 2.07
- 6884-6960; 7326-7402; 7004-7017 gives 0.108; 2.17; 2.04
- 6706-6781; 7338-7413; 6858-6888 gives -0.045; 2.14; 2.02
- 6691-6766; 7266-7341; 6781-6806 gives 0.040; 2.14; 2.03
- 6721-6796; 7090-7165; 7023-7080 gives -0.057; 2.12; 1.93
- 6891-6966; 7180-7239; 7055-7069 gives 0.071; 2.17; 1.89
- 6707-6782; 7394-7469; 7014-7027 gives -0.036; 2.14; 1.93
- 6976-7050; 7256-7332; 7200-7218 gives 0.079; 2.14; 2.01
